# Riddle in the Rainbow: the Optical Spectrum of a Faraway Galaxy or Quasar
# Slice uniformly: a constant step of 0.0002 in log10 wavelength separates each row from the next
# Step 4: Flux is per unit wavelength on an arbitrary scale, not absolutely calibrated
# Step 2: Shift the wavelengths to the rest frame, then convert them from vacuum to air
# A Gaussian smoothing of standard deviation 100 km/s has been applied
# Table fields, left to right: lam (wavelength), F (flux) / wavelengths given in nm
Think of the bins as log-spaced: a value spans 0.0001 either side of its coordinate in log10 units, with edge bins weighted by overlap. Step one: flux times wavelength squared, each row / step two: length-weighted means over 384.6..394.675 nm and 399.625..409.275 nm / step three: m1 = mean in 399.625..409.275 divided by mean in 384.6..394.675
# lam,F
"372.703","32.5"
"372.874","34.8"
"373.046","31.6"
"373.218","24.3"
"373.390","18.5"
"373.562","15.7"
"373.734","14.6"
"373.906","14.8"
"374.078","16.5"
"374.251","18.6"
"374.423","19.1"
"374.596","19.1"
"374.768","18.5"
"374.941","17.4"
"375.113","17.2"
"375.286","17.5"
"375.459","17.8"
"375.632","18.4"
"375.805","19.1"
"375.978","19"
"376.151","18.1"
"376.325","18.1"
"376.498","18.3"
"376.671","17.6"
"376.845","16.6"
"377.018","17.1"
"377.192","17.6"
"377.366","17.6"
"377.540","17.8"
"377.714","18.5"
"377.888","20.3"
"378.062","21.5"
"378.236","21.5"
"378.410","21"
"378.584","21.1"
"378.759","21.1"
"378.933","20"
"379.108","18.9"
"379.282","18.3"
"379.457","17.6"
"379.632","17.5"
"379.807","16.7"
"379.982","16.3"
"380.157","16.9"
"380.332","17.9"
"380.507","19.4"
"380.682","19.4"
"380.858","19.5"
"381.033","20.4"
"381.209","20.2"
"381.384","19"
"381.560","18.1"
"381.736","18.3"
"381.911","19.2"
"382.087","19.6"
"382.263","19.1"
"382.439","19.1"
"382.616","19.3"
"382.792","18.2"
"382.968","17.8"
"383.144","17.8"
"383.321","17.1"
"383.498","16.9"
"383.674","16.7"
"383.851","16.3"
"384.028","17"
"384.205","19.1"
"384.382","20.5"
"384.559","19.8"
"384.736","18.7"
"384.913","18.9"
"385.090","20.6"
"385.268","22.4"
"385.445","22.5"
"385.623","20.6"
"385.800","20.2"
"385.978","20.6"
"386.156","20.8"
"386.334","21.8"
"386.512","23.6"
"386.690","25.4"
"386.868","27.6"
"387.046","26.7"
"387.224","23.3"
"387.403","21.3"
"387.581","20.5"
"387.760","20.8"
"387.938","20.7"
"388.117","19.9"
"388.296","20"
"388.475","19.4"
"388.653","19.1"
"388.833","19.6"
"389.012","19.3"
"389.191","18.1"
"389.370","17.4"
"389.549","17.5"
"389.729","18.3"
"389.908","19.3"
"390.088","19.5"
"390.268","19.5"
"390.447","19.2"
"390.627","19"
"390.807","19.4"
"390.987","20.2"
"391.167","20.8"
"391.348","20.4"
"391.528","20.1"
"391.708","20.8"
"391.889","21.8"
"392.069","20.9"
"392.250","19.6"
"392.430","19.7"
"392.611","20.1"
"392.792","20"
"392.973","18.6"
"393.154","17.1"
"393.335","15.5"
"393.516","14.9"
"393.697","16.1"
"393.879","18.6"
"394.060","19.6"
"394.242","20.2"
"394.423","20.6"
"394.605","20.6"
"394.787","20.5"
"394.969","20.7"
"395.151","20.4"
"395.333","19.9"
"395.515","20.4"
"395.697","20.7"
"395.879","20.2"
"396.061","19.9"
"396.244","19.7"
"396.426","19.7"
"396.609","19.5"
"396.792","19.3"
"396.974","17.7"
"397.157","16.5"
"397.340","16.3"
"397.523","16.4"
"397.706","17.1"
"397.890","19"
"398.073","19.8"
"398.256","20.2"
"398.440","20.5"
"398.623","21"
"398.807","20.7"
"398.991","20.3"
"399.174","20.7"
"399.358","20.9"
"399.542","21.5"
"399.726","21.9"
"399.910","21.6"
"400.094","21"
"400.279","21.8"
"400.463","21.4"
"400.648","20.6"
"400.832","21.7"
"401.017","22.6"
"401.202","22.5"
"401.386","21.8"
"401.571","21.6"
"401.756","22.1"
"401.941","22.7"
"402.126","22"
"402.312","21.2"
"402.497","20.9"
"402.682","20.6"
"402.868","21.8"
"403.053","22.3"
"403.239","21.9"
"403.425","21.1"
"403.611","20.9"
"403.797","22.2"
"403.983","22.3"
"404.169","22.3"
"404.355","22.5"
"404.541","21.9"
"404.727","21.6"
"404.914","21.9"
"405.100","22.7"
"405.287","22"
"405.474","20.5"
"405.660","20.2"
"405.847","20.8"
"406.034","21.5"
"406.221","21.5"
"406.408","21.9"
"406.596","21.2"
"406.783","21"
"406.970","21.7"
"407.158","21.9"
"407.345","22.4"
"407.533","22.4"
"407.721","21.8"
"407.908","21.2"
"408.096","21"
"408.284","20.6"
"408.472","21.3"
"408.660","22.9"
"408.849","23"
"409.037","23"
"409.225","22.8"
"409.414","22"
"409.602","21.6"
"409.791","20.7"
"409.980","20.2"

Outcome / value 1.16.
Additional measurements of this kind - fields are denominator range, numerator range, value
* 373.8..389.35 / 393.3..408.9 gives 1.19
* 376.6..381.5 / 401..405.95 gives 1.31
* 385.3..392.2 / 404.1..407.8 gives 1.14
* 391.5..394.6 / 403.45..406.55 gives 1.20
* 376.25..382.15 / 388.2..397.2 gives 1.10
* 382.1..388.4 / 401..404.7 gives 1.17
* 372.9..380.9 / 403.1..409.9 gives 1.34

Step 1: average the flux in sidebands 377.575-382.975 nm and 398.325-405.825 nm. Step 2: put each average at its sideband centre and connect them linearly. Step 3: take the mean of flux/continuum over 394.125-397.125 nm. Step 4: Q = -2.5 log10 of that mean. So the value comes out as 0.047 mag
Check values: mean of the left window 19.1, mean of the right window 21.5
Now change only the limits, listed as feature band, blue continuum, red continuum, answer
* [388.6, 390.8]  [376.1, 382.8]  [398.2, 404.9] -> 0.07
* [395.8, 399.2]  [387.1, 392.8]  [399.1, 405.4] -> 0.10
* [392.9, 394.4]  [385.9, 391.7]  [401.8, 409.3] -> 0.18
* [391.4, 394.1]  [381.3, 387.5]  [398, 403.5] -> 0.10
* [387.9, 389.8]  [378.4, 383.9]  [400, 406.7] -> 0.04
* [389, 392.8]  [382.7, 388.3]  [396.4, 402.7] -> 0.05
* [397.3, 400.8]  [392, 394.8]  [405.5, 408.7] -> -0.02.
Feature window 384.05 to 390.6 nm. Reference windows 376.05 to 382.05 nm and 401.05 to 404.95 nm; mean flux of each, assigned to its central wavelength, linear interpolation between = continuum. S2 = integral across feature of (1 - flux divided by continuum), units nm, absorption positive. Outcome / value -0.25 nm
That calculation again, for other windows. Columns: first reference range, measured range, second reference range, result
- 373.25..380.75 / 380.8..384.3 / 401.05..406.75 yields 0.102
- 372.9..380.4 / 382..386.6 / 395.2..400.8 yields -0.059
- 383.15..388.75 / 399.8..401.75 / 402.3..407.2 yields -0.030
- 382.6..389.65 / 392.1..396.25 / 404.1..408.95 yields 0.285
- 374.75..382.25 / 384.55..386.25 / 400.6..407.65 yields -0.093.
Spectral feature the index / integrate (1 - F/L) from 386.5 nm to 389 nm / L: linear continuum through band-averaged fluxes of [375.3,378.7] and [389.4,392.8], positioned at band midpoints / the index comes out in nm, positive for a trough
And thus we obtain -0.30 nm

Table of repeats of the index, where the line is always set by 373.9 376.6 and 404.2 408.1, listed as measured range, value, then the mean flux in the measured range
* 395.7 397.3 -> 0.11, 19.1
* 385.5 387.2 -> -0.32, 23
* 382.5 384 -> 0.12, 17.5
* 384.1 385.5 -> -0.08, 20.2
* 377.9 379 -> -0.15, 21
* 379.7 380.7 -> 0.05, 17.7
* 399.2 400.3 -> -0.03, 21.4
